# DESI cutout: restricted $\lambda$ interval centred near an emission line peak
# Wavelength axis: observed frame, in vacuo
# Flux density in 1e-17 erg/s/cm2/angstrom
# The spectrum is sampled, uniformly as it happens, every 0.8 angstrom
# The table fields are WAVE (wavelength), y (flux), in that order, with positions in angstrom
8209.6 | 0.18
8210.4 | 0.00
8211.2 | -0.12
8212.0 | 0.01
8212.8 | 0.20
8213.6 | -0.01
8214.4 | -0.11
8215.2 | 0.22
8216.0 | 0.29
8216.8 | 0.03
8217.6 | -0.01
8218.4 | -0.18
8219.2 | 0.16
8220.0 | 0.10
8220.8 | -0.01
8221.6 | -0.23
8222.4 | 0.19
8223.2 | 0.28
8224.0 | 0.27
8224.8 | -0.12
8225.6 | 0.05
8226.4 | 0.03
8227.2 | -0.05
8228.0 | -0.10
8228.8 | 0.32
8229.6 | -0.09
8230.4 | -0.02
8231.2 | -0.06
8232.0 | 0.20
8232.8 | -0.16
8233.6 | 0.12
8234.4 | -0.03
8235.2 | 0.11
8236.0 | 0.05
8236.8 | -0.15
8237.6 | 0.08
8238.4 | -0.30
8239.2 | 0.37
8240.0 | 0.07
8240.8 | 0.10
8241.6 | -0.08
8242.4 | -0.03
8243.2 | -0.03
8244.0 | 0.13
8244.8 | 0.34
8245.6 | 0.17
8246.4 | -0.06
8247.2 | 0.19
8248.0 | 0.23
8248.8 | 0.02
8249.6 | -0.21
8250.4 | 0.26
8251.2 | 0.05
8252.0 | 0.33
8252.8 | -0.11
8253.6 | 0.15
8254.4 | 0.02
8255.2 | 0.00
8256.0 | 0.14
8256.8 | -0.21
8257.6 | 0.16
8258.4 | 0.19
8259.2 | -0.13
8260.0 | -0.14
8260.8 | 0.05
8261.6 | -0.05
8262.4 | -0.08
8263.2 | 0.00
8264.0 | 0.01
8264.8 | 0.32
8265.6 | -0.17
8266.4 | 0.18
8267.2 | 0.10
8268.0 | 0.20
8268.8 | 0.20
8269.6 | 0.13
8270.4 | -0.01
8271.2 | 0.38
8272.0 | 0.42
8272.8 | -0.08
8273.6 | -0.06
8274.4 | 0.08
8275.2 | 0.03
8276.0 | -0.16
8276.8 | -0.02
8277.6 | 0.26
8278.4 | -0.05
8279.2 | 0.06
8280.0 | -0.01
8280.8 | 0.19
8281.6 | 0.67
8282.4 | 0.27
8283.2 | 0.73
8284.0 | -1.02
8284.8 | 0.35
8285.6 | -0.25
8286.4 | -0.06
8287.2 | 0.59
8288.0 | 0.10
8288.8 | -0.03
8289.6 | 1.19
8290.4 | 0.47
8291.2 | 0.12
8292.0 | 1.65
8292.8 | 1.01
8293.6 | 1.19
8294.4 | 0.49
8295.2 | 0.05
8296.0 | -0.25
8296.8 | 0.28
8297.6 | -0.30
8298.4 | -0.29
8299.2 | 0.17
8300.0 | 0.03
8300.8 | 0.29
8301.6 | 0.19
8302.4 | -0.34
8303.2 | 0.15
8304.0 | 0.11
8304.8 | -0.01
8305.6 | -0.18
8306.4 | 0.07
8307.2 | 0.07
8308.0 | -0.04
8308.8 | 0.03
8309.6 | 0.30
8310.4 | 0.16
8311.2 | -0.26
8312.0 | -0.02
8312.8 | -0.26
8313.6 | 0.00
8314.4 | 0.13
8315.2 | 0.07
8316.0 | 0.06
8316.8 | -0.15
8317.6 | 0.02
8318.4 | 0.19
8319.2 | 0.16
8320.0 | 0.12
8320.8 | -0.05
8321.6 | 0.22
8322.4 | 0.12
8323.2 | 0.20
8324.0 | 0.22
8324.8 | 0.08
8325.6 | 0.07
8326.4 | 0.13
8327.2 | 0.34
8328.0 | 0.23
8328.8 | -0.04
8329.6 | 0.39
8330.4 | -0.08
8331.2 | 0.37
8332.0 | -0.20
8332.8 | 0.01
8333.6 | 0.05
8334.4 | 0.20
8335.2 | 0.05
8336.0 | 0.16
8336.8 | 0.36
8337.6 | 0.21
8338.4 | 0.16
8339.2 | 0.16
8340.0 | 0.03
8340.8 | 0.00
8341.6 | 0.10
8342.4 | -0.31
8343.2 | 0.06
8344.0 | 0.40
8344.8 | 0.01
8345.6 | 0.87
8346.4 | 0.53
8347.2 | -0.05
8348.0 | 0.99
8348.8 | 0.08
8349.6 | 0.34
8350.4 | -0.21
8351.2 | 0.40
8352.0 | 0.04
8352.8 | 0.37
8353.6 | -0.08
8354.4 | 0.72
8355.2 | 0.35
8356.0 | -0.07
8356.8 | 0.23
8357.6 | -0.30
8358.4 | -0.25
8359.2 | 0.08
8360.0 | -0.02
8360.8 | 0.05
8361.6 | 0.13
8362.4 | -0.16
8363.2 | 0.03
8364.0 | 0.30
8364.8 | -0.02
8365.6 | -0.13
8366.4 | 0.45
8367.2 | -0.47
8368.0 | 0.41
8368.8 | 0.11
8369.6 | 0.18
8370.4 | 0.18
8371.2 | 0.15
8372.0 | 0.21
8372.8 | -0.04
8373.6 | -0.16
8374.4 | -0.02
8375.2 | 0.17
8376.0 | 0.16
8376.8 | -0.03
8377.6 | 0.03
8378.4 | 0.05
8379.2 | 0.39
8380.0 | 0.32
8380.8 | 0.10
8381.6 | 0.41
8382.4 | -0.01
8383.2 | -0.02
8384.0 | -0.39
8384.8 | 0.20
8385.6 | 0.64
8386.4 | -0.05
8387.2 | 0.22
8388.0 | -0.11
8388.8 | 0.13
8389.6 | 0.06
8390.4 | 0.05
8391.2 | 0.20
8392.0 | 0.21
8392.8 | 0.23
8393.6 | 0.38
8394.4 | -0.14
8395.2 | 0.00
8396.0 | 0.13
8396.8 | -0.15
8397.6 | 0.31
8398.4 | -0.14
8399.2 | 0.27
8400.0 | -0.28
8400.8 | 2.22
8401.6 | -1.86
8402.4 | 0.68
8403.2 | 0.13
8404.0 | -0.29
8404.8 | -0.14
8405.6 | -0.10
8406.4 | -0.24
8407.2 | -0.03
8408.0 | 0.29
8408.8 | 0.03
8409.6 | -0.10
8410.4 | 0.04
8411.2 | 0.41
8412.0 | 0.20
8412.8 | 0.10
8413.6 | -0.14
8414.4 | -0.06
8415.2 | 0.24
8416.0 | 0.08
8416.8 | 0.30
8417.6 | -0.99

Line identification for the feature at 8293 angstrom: H-gamma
